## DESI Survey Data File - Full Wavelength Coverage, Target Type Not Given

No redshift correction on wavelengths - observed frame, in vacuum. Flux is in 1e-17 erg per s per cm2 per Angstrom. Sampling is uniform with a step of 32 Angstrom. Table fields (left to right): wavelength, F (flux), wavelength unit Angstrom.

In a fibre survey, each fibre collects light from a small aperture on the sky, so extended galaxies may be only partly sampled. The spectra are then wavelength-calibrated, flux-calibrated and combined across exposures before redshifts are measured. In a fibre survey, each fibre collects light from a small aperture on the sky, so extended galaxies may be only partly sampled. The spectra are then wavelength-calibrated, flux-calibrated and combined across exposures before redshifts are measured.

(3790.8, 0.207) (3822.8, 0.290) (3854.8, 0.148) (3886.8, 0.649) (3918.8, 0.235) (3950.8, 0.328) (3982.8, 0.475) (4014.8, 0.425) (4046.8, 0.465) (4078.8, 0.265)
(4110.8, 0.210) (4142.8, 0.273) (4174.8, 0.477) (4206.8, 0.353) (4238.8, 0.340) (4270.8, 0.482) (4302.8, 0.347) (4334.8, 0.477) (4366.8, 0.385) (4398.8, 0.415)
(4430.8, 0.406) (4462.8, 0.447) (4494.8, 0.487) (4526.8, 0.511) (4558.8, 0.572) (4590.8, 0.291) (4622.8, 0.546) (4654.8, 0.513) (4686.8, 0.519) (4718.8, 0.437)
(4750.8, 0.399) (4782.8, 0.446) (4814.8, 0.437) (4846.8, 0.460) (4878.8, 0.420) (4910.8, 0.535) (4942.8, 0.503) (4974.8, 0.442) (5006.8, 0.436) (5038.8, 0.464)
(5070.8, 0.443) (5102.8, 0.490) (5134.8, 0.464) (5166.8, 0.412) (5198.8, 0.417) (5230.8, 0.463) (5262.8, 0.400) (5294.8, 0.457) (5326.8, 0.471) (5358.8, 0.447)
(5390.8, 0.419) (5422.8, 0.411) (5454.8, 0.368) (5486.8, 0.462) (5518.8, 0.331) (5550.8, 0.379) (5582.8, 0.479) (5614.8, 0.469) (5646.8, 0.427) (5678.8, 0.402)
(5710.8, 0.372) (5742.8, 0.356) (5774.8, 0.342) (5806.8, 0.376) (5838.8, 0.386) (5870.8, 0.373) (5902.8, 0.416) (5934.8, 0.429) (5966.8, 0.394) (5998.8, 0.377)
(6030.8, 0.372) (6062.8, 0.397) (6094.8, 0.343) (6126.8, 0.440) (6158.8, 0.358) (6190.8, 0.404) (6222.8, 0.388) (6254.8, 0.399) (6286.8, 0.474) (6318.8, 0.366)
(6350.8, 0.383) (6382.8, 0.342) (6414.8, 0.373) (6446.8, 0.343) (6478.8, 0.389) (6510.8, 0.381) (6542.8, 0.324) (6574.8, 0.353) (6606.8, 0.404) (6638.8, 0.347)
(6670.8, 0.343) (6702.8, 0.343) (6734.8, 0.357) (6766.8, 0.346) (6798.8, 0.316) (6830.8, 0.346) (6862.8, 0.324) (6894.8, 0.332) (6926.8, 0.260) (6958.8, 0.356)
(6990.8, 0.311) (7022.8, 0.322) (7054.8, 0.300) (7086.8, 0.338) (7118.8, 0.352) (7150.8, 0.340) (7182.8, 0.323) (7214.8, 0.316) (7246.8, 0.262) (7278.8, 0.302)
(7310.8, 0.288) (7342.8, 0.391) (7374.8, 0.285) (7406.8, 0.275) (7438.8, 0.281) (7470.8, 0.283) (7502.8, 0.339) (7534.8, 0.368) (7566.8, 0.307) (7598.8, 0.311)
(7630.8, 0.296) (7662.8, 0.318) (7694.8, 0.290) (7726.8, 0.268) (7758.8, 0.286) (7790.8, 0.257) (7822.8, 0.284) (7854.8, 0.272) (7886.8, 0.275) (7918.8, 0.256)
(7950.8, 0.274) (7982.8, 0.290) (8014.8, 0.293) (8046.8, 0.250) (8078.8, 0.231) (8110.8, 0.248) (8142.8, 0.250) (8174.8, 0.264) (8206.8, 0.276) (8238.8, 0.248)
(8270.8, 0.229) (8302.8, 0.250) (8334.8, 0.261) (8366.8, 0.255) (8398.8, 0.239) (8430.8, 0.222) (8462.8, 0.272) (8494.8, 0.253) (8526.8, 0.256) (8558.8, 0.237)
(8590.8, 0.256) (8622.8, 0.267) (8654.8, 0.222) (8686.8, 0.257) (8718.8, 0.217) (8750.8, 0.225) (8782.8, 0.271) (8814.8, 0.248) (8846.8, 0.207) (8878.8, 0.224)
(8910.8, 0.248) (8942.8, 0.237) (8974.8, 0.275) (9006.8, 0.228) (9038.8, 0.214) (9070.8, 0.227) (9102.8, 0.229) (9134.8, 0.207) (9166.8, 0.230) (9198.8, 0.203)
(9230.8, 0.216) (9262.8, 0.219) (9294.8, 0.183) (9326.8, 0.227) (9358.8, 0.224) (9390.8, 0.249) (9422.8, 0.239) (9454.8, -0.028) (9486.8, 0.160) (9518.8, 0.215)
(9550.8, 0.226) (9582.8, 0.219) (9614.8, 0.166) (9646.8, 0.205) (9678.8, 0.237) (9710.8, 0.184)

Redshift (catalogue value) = 0.121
